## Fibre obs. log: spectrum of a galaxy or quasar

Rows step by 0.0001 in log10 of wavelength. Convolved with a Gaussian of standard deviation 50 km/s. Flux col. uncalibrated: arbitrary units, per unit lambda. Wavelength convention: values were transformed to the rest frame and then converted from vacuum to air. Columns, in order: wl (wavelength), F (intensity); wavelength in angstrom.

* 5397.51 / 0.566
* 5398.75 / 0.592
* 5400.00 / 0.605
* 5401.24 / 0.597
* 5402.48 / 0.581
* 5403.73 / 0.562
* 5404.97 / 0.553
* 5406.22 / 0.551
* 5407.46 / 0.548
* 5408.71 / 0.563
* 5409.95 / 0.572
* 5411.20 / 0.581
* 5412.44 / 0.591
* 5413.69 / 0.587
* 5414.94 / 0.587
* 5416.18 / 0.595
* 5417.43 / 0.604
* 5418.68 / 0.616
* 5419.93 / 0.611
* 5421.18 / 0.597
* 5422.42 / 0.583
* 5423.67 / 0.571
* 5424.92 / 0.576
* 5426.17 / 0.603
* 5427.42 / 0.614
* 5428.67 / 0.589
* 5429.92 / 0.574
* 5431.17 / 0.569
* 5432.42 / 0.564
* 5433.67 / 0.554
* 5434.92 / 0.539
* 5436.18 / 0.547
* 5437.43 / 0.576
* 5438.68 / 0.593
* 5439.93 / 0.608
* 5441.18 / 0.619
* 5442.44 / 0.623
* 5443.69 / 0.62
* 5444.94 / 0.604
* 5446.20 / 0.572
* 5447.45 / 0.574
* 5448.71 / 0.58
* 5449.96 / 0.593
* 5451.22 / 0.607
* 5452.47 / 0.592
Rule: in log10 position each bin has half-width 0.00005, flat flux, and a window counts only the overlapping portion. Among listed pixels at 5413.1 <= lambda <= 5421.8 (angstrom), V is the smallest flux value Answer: 0.587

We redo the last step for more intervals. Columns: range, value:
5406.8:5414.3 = 0.548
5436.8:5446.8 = 0.572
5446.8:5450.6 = 0.574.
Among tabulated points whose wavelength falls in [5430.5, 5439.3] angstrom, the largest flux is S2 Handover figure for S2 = 0.593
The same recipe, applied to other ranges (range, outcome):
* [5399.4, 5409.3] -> 0.605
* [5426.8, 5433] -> 0.614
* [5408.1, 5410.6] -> 0.572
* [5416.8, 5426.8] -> 0.616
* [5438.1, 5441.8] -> 0.619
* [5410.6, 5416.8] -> 0.595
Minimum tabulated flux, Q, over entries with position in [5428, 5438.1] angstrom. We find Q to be 0.539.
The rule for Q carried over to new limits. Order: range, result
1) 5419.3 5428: 0.571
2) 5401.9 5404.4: 0.562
